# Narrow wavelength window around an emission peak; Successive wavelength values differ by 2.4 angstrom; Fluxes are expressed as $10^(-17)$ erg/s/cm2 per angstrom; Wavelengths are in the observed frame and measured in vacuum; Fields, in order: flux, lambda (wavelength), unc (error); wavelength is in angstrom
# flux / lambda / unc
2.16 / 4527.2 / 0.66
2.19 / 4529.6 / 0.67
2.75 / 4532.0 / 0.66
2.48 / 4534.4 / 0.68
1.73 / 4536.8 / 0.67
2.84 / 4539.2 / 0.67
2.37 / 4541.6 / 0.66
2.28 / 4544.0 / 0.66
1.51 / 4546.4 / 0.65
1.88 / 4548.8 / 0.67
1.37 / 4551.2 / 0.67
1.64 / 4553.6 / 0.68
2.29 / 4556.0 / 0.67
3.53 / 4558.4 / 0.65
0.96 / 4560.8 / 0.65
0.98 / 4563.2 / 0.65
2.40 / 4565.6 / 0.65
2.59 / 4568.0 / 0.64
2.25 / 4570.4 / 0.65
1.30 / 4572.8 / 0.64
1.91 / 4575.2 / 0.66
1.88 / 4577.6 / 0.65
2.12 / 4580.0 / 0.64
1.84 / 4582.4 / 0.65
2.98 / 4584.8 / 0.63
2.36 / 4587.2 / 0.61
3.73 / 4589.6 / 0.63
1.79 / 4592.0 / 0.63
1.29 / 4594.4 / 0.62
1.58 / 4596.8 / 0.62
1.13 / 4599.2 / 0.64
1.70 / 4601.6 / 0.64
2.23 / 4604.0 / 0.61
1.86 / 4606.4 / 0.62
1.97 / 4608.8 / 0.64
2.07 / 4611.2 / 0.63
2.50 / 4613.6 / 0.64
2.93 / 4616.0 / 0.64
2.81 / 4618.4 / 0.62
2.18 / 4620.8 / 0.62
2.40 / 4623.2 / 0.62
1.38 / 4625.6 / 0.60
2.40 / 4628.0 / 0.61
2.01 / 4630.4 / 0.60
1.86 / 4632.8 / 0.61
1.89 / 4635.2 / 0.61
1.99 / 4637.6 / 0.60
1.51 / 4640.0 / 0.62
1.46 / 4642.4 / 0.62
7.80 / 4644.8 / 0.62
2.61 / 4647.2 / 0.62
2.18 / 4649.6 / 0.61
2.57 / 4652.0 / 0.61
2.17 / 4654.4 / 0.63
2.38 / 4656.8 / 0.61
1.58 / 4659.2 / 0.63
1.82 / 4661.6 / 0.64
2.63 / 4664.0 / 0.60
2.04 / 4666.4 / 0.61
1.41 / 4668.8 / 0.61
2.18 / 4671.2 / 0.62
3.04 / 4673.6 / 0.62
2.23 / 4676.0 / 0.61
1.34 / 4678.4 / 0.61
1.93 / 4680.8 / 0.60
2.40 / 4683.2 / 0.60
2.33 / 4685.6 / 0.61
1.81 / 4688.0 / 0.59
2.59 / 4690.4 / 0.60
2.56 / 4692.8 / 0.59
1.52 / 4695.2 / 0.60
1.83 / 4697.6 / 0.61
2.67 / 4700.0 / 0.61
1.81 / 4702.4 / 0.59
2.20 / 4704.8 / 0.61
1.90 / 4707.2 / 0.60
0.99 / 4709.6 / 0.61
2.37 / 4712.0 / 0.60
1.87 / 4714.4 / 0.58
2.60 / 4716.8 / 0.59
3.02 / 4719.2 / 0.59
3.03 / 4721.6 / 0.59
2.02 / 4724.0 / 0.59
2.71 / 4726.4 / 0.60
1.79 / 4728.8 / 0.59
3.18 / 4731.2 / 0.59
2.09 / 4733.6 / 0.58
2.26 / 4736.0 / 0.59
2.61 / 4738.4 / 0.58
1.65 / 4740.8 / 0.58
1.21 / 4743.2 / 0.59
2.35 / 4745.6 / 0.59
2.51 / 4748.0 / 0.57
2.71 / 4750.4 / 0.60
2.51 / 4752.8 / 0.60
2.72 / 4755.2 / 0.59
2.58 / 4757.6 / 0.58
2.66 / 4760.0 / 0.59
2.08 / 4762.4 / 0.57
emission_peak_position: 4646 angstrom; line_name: H-gamma 4340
